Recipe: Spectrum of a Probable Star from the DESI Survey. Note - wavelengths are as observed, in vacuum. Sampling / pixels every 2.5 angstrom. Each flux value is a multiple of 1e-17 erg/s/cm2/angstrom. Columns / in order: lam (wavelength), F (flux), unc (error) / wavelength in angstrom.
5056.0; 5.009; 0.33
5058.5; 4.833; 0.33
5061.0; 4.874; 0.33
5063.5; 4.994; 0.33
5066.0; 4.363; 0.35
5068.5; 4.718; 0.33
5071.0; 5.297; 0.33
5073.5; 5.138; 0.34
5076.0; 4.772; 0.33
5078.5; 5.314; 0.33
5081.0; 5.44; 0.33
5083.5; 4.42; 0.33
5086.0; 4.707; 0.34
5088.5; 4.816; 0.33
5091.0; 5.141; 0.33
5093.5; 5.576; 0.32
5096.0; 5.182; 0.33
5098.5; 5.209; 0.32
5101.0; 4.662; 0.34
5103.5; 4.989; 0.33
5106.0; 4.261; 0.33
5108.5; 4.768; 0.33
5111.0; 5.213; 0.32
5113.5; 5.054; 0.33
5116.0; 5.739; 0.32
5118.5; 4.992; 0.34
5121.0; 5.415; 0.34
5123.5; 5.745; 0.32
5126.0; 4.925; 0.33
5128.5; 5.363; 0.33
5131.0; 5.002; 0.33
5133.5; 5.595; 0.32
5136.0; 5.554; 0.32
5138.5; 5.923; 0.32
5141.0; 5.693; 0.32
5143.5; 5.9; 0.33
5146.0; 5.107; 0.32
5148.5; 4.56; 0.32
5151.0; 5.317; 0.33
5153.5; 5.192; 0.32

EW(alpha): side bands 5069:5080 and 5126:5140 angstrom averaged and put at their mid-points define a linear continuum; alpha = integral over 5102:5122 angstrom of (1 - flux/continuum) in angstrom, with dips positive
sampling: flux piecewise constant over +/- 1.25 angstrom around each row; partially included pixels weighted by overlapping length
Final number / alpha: 1.0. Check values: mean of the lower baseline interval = 5.11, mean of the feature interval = 5.04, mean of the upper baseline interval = 5.44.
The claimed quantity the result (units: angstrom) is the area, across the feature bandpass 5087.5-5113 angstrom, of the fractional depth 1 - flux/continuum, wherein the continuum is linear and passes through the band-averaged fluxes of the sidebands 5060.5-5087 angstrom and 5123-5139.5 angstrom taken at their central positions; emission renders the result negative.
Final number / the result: 0.8 angstrom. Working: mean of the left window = 4.92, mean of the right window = 5.42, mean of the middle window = 4.99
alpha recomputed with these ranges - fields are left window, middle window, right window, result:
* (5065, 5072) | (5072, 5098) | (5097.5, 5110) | -1.5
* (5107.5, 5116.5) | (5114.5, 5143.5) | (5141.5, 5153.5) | -1.5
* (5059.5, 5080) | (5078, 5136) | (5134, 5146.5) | 2.2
